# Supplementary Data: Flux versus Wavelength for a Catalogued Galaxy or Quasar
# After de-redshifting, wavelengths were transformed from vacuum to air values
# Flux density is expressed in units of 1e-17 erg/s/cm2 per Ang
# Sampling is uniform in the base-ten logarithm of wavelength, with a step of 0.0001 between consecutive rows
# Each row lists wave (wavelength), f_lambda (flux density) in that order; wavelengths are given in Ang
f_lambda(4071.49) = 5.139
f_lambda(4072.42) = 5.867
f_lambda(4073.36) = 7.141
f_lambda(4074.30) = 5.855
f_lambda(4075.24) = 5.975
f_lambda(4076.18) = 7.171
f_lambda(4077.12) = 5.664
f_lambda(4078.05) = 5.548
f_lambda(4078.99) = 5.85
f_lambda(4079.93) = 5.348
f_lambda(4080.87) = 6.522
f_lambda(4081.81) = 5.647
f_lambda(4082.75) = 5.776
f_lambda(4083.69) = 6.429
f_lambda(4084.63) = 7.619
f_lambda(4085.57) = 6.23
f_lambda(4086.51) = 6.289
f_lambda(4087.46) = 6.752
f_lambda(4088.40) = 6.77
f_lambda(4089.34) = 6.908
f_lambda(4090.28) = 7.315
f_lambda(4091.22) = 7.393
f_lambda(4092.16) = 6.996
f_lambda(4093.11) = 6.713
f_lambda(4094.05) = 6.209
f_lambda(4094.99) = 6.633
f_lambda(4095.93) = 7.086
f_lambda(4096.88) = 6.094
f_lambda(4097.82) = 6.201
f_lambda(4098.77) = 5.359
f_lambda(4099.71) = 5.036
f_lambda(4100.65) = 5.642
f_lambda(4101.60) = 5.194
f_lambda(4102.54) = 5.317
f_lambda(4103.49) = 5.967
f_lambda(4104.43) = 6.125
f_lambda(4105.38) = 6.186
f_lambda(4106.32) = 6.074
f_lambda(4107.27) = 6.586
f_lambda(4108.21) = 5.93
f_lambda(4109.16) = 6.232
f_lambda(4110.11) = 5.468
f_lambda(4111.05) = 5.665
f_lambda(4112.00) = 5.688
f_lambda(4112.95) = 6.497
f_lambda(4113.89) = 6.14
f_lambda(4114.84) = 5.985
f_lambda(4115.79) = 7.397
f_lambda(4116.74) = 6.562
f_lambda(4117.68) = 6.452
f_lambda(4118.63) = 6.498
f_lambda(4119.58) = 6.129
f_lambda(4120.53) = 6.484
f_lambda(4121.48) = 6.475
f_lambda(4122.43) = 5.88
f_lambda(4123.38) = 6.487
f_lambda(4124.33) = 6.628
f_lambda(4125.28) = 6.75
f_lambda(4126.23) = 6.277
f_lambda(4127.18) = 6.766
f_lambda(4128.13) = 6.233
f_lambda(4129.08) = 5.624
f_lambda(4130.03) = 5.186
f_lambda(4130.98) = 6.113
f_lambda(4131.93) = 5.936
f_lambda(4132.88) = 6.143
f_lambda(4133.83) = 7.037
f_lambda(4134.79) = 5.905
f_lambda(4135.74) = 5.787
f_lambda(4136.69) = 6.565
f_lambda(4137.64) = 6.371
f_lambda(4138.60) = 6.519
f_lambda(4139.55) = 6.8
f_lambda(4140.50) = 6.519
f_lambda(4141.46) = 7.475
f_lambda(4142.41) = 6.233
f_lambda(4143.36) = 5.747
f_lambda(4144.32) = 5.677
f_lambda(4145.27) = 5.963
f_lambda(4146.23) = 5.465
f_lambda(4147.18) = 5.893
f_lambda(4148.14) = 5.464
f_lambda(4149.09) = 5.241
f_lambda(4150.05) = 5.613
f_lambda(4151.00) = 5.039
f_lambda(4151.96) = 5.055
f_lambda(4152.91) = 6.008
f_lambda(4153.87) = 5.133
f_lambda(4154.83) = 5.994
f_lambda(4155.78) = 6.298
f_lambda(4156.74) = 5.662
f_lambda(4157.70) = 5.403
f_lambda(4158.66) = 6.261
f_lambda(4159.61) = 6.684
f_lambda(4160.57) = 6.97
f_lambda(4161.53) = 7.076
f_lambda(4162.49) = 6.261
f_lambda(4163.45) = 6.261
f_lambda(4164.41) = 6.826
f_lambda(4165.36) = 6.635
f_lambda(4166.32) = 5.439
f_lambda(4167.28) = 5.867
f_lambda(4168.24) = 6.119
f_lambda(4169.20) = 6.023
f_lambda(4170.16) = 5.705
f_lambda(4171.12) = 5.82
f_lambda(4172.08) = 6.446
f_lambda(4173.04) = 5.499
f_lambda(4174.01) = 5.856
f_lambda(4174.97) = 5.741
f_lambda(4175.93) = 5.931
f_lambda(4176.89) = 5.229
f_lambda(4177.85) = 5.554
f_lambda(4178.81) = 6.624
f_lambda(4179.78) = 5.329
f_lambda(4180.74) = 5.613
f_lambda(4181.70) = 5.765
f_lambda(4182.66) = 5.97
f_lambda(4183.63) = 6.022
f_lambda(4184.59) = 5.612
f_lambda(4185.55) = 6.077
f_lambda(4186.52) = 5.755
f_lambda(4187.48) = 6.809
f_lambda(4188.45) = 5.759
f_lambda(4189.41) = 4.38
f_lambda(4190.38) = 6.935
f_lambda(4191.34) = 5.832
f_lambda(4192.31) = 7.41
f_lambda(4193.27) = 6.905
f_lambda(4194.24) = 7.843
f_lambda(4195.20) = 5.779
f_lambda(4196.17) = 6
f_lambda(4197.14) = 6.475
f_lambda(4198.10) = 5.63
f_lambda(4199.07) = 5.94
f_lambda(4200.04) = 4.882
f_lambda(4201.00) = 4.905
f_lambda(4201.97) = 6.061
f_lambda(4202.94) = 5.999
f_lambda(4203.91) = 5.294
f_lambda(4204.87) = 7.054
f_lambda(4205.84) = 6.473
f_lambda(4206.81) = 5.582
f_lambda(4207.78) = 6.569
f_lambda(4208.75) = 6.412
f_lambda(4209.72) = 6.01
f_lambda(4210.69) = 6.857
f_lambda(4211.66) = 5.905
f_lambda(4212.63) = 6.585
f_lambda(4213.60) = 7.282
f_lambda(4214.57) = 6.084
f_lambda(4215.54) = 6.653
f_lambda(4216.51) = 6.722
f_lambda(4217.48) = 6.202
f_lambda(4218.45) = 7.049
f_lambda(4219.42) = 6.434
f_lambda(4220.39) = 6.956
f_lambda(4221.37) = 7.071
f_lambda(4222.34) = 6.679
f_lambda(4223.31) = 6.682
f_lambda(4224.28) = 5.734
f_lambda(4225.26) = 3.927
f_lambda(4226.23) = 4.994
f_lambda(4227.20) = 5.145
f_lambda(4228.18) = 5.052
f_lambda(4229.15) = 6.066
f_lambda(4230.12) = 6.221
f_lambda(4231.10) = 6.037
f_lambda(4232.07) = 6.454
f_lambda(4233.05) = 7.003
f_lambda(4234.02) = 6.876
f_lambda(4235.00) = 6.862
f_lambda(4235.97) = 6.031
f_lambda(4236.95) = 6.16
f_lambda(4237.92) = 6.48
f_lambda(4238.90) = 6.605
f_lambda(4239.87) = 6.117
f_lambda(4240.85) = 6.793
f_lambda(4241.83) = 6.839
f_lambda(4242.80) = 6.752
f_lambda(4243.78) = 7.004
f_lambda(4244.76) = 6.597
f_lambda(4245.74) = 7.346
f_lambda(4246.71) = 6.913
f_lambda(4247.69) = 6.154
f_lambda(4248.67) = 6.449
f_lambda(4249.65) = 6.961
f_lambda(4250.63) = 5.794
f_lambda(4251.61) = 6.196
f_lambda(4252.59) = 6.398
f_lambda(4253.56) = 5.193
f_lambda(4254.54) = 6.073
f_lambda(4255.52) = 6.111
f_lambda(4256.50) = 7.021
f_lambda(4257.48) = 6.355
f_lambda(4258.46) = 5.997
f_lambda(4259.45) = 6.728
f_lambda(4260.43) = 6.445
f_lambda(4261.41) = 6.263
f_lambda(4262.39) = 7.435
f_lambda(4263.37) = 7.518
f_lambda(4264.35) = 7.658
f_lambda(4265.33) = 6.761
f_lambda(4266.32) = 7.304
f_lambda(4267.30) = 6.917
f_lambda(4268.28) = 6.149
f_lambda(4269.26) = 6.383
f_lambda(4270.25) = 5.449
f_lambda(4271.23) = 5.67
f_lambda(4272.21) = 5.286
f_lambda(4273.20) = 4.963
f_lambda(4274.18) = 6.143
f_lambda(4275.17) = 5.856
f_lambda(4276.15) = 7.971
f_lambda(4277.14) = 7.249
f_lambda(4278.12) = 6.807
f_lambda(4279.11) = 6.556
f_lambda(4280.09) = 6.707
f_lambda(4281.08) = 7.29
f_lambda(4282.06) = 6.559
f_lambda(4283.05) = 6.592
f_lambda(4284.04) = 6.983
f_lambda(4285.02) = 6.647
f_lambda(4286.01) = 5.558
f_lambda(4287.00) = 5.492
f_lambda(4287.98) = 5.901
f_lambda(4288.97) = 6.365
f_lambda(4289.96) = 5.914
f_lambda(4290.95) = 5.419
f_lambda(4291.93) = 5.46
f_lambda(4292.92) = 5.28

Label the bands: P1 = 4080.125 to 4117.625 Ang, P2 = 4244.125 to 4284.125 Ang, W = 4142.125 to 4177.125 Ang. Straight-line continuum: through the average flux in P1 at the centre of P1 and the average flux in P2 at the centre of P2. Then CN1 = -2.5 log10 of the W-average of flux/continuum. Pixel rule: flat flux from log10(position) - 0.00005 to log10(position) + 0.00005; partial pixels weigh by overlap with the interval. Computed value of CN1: 0.08 mag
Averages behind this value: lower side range 6.27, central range 5.91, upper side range 6.51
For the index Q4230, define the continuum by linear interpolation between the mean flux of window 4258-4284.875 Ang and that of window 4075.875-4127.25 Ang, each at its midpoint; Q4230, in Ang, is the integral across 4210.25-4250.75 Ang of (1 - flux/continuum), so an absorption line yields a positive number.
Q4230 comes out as 0.7 Ang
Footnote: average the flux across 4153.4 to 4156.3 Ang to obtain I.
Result 5.81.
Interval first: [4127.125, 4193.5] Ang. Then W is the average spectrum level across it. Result 6.02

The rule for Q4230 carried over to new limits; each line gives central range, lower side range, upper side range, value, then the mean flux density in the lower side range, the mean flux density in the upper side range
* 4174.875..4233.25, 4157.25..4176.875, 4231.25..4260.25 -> 1.8 Ang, 6.12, 6.49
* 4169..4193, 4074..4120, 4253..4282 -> 1.7 Ang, 6.23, 6.49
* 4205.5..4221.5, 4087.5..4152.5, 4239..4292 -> -0.4 Ang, 6.18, 6.44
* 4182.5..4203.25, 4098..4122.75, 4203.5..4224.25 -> 1.1 Ang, 6.04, 6.49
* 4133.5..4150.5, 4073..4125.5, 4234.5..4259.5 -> 0.5 Ang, 6.26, 6.45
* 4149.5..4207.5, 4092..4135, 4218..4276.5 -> 2.6 Ang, 6.17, 6.37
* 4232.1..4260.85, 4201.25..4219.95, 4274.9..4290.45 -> -0.2 Ang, 6.36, 6.54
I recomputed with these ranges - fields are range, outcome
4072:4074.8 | 6.28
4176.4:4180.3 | 5.68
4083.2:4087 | 6.63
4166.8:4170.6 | 5.93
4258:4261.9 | 6.35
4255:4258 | 6.49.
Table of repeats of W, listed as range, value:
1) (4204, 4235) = 6.28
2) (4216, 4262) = 6.34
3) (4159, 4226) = 6.15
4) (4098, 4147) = 6.14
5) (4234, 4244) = 6.57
